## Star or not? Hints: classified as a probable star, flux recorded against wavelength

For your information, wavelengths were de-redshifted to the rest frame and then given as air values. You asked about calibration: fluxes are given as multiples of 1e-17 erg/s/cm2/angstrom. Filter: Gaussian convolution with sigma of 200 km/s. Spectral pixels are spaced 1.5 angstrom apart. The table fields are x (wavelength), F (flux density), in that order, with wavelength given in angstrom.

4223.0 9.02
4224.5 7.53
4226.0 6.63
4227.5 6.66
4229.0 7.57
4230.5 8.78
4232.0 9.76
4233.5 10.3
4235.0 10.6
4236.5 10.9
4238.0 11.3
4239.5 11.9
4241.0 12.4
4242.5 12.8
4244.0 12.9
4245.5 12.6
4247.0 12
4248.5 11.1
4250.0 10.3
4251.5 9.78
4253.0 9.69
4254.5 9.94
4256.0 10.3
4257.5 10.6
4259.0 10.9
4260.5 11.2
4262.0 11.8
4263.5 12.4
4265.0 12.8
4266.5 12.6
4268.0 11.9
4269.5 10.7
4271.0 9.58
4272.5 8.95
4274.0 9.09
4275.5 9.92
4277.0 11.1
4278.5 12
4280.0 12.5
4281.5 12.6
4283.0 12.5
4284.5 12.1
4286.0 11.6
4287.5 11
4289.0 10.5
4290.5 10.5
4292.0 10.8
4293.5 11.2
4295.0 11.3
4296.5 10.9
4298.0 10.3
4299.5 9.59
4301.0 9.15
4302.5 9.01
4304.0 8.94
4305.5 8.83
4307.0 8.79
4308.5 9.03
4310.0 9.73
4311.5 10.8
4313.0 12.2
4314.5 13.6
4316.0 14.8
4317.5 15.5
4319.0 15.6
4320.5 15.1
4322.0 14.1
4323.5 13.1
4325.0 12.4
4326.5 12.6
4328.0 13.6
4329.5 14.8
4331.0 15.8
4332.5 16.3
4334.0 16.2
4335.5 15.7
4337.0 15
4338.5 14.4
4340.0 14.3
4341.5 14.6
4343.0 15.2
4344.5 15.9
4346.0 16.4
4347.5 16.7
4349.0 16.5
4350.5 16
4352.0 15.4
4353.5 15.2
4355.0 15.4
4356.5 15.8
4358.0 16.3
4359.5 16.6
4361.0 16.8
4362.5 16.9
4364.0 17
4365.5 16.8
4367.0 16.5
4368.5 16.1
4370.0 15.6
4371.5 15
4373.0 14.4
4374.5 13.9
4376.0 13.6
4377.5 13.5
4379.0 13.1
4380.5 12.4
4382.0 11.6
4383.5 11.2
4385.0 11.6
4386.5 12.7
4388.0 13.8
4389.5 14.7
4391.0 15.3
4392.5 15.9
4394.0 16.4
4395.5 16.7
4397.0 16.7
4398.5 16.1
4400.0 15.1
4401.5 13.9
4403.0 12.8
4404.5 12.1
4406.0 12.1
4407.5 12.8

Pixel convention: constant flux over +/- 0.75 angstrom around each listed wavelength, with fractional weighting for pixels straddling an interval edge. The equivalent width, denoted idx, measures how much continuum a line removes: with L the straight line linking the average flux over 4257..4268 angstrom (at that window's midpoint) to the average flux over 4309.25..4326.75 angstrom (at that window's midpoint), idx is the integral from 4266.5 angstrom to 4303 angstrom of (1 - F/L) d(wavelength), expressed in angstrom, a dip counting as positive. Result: 4.59 angstrom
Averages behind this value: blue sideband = 11.8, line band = 10.8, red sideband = 13.3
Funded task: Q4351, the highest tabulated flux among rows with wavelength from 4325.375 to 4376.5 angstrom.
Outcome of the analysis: 17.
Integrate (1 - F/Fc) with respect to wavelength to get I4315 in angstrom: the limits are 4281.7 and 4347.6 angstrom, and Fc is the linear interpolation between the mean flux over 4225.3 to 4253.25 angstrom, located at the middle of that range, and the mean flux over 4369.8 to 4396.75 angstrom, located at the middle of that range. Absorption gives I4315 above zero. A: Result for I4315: -1.9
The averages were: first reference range 10.4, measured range 12.7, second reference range 14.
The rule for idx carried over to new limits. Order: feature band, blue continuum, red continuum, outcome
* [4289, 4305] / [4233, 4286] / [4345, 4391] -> 3.0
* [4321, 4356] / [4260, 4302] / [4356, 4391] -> -4.6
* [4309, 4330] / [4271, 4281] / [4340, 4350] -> 0.8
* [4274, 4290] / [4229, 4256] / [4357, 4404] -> 0.7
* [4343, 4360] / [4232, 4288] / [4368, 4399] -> -3.1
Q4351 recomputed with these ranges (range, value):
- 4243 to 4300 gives 12.9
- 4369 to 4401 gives 16.7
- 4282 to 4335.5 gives 16.3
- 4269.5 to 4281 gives 12.5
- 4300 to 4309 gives 9.15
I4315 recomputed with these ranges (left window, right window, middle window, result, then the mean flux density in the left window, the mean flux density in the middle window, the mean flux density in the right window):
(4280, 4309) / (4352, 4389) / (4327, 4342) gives -2.8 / 10.5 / 15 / 14.7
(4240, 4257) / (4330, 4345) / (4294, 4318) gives 5.5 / 11.3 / 10.7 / 15.3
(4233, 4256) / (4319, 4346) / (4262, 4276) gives 1.4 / 11.2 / 10.9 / 14.7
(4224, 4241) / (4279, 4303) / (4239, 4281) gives -4.4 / 9.43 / 11.2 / 11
